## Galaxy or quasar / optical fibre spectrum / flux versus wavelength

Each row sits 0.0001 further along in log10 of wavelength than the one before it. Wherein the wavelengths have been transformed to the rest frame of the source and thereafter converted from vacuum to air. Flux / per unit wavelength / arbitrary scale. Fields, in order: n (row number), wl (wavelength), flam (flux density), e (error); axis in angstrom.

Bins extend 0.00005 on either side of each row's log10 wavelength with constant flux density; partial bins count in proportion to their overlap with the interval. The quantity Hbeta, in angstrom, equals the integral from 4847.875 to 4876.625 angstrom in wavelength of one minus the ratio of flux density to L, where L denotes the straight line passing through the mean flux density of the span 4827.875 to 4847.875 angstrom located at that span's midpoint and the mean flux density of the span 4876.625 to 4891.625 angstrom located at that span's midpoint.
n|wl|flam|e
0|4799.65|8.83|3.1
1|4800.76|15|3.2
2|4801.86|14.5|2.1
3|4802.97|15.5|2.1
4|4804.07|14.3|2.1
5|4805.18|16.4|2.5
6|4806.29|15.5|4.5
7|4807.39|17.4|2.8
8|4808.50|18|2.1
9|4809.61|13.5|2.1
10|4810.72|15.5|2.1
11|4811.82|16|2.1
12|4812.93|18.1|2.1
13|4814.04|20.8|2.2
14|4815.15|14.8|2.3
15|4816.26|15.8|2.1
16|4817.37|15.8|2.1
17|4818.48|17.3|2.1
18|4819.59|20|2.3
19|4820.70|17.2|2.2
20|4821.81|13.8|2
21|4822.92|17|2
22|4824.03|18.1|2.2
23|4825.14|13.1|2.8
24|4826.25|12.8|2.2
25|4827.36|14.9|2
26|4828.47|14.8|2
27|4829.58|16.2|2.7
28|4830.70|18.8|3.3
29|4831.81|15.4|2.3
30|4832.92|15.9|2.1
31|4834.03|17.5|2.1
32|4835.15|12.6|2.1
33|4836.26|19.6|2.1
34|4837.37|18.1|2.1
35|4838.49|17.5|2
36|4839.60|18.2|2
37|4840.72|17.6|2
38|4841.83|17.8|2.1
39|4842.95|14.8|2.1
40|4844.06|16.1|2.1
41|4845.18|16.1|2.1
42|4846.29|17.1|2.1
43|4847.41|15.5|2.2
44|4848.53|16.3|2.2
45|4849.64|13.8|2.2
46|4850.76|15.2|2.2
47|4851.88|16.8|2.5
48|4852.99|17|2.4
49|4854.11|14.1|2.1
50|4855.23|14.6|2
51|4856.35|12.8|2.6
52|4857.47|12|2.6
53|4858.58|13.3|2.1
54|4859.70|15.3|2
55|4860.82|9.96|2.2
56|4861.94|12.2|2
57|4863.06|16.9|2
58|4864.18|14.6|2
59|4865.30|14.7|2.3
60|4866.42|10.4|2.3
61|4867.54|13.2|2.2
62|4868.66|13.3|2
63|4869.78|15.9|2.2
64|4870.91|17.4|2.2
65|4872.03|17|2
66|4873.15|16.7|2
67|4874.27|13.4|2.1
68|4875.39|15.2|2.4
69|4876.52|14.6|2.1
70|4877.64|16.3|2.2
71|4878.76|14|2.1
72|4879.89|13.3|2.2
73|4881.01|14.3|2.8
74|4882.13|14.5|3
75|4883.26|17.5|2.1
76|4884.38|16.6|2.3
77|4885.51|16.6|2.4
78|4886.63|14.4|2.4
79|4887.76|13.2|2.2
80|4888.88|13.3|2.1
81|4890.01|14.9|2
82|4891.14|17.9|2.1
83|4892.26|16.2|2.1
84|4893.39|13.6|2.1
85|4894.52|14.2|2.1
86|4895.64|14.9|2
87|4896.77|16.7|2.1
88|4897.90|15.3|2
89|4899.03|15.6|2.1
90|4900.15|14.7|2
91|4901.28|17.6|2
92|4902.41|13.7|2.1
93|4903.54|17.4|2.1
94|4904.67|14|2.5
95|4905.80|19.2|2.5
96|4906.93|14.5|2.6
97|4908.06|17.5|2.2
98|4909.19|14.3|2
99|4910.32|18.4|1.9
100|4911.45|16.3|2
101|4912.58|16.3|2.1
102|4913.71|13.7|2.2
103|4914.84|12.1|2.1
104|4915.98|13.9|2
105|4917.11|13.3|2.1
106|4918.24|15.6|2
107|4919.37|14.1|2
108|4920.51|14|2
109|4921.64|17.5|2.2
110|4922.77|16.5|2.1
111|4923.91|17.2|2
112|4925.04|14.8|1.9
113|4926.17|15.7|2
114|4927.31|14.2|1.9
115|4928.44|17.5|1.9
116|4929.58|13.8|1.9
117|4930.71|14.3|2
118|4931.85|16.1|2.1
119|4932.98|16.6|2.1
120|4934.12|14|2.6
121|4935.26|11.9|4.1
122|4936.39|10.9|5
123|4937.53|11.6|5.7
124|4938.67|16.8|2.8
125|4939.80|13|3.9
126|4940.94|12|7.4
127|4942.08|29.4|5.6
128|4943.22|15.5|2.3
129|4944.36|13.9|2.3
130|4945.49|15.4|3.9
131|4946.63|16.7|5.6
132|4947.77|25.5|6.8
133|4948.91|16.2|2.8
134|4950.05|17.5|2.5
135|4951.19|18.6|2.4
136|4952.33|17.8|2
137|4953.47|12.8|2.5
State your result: 2.4 angstrom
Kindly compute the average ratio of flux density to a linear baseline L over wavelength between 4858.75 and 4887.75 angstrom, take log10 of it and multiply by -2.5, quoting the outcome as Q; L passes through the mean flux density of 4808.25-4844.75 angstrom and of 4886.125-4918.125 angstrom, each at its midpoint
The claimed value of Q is 0.07 mag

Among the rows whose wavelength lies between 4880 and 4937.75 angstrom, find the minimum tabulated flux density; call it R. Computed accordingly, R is 10.9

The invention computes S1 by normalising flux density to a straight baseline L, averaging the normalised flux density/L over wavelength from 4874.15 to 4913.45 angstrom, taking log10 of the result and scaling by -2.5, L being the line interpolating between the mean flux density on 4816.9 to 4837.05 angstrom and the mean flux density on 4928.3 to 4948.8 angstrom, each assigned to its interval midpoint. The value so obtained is 0.03 mag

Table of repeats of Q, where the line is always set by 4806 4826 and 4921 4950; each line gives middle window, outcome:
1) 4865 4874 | 0.10 mag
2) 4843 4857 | 0.06 mag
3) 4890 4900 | 0.04 mag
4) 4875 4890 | 0.09 mag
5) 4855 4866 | 0.20 mag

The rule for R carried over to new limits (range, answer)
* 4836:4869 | 9.96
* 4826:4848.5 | 12.6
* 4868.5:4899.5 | 13.2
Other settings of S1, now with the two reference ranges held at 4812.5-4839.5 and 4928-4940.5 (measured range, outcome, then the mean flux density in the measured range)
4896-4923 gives -0.06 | 15.5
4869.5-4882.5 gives 0.02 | 15.2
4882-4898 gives -0.01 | 15.3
